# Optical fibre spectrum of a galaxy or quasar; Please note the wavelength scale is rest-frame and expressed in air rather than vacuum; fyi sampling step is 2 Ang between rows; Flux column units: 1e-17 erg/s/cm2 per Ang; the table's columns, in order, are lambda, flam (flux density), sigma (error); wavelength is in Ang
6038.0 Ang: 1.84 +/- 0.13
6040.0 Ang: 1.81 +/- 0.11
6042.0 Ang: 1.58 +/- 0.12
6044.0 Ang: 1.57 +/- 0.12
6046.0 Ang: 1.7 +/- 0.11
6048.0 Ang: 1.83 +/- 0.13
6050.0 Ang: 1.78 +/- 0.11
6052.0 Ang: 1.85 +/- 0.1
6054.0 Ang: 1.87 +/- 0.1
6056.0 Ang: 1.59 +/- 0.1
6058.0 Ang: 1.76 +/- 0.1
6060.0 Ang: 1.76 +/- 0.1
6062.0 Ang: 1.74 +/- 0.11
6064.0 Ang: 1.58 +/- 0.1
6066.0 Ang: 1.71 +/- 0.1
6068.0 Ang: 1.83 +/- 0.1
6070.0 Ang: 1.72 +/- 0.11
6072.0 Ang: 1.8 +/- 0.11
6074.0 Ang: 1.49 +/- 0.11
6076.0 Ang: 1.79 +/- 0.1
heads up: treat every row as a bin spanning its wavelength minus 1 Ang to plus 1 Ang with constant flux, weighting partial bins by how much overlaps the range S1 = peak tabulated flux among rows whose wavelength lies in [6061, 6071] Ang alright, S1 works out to 1.83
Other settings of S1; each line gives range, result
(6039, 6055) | 1.87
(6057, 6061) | 1.76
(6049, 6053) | 1.85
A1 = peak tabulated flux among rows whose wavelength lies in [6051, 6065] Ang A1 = 1.87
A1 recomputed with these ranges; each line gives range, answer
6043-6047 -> 1.7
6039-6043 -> 1.81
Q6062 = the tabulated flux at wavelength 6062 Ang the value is 1.74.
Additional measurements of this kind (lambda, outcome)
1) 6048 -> 1.83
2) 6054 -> 1.87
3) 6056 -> 1.59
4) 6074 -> 1.49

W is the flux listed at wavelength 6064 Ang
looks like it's 1.58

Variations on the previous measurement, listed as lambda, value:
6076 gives 1.79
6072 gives 1.8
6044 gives 1.57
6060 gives 1.76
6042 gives 1.58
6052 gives 1.85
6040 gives 1.81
